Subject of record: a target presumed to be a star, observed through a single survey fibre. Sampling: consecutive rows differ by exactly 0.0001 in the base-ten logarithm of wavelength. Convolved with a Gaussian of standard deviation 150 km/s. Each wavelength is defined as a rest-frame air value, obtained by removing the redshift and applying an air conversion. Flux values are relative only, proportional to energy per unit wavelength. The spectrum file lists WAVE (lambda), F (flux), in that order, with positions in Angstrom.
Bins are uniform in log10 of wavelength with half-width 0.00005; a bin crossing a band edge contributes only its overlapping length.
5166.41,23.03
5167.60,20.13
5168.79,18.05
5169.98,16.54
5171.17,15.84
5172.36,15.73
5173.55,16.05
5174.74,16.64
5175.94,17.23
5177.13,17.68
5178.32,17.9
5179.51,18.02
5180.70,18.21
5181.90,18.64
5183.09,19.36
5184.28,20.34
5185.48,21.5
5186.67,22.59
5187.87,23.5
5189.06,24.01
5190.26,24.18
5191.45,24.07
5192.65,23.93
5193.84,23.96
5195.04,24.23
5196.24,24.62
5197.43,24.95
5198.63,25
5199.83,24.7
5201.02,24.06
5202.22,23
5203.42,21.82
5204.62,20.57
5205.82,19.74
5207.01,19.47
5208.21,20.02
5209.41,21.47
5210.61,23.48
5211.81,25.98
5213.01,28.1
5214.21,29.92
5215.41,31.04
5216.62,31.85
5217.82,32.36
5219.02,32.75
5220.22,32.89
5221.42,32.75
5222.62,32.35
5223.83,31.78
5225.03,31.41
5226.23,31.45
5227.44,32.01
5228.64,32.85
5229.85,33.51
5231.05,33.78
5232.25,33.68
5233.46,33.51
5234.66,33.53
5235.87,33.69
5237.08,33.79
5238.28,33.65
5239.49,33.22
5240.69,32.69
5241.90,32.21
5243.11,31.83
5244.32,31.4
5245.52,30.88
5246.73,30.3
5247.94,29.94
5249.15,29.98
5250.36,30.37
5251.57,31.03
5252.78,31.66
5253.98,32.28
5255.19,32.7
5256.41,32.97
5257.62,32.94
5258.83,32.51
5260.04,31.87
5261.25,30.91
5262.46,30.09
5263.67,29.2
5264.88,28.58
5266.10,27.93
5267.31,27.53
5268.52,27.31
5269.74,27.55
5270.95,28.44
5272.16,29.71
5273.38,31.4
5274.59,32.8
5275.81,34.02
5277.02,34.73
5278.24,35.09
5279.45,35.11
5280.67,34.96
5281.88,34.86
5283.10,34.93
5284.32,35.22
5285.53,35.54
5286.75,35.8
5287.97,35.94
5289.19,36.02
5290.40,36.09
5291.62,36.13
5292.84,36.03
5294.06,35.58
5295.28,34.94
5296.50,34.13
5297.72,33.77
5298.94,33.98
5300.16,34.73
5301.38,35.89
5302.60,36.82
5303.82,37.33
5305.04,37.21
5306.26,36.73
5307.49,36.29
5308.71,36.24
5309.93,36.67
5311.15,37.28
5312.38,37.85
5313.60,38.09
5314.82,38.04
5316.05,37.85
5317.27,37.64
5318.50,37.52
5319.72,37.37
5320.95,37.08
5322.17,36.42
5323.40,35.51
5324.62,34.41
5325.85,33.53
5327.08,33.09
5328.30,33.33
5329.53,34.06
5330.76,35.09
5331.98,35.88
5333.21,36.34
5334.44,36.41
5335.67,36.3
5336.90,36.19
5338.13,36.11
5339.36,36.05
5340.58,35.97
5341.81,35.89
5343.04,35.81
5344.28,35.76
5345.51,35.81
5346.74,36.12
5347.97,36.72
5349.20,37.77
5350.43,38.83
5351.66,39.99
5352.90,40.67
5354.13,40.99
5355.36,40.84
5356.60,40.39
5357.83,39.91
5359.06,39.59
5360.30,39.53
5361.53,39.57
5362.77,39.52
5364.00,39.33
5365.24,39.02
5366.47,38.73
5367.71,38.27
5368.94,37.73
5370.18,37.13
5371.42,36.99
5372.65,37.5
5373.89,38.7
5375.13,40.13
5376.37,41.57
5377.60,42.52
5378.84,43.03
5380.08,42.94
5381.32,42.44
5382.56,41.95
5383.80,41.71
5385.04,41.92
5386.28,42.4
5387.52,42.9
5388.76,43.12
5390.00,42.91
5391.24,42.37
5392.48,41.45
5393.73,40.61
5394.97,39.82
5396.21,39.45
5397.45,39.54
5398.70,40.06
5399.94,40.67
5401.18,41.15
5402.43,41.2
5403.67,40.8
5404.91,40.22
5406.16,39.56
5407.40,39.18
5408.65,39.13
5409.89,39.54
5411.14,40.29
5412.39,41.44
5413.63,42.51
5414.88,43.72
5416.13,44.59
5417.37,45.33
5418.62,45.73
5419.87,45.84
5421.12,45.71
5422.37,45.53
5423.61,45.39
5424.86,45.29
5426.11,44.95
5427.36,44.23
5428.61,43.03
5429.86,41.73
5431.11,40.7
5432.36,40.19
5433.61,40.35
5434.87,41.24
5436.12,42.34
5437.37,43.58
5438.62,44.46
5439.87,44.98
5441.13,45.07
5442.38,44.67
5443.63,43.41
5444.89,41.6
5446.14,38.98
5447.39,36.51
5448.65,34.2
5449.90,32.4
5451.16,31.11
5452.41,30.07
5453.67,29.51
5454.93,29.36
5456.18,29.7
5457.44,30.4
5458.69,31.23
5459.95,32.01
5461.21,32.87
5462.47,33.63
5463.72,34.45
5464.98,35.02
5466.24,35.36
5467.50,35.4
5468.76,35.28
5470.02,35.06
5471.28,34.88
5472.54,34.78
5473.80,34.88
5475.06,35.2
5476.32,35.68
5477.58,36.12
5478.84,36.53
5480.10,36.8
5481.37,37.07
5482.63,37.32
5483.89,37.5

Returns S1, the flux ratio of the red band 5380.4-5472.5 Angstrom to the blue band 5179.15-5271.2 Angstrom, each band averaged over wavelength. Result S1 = 1.4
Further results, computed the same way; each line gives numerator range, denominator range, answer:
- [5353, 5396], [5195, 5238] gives 1.42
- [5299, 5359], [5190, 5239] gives 1.31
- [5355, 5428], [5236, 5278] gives 1.32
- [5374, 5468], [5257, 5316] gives 1.18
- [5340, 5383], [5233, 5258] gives 1.22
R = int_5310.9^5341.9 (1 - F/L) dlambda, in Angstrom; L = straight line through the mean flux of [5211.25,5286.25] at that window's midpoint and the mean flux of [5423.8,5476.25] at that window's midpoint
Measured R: -1.9 Angstrom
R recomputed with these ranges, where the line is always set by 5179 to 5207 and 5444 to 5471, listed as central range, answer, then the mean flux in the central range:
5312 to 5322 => -3.61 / 37.6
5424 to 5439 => -4.69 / 42.7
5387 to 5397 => -3.47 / 41.5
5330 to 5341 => -2.94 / 36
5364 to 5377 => -3.78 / 38.6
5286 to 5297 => -3.77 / 35.6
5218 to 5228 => -3.62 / 32.2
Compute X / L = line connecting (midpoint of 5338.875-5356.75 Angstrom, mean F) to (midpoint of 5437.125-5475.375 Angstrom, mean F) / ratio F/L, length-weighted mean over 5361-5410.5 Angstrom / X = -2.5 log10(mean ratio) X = -0.09 mag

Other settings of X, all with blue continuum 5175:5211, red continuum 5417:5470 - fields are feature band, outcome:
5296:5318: -0.23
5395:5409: -0.12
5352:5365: -0.21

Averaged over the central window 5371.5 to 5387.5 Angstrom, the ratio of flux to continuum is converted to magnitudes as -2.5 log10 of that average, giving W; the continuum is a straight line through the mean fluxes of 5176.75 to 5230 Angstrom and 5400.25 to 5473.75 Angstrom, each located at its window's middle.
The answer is -0.158 mag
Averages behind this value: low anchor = 25.3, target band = 41.3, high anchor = 39.1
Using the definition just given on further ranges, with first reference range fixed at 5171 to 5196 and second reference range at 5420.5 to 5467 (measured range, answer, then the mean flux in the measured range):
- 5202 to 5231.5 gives -0.239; 28.3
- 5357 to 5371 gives -0.182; 38.9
